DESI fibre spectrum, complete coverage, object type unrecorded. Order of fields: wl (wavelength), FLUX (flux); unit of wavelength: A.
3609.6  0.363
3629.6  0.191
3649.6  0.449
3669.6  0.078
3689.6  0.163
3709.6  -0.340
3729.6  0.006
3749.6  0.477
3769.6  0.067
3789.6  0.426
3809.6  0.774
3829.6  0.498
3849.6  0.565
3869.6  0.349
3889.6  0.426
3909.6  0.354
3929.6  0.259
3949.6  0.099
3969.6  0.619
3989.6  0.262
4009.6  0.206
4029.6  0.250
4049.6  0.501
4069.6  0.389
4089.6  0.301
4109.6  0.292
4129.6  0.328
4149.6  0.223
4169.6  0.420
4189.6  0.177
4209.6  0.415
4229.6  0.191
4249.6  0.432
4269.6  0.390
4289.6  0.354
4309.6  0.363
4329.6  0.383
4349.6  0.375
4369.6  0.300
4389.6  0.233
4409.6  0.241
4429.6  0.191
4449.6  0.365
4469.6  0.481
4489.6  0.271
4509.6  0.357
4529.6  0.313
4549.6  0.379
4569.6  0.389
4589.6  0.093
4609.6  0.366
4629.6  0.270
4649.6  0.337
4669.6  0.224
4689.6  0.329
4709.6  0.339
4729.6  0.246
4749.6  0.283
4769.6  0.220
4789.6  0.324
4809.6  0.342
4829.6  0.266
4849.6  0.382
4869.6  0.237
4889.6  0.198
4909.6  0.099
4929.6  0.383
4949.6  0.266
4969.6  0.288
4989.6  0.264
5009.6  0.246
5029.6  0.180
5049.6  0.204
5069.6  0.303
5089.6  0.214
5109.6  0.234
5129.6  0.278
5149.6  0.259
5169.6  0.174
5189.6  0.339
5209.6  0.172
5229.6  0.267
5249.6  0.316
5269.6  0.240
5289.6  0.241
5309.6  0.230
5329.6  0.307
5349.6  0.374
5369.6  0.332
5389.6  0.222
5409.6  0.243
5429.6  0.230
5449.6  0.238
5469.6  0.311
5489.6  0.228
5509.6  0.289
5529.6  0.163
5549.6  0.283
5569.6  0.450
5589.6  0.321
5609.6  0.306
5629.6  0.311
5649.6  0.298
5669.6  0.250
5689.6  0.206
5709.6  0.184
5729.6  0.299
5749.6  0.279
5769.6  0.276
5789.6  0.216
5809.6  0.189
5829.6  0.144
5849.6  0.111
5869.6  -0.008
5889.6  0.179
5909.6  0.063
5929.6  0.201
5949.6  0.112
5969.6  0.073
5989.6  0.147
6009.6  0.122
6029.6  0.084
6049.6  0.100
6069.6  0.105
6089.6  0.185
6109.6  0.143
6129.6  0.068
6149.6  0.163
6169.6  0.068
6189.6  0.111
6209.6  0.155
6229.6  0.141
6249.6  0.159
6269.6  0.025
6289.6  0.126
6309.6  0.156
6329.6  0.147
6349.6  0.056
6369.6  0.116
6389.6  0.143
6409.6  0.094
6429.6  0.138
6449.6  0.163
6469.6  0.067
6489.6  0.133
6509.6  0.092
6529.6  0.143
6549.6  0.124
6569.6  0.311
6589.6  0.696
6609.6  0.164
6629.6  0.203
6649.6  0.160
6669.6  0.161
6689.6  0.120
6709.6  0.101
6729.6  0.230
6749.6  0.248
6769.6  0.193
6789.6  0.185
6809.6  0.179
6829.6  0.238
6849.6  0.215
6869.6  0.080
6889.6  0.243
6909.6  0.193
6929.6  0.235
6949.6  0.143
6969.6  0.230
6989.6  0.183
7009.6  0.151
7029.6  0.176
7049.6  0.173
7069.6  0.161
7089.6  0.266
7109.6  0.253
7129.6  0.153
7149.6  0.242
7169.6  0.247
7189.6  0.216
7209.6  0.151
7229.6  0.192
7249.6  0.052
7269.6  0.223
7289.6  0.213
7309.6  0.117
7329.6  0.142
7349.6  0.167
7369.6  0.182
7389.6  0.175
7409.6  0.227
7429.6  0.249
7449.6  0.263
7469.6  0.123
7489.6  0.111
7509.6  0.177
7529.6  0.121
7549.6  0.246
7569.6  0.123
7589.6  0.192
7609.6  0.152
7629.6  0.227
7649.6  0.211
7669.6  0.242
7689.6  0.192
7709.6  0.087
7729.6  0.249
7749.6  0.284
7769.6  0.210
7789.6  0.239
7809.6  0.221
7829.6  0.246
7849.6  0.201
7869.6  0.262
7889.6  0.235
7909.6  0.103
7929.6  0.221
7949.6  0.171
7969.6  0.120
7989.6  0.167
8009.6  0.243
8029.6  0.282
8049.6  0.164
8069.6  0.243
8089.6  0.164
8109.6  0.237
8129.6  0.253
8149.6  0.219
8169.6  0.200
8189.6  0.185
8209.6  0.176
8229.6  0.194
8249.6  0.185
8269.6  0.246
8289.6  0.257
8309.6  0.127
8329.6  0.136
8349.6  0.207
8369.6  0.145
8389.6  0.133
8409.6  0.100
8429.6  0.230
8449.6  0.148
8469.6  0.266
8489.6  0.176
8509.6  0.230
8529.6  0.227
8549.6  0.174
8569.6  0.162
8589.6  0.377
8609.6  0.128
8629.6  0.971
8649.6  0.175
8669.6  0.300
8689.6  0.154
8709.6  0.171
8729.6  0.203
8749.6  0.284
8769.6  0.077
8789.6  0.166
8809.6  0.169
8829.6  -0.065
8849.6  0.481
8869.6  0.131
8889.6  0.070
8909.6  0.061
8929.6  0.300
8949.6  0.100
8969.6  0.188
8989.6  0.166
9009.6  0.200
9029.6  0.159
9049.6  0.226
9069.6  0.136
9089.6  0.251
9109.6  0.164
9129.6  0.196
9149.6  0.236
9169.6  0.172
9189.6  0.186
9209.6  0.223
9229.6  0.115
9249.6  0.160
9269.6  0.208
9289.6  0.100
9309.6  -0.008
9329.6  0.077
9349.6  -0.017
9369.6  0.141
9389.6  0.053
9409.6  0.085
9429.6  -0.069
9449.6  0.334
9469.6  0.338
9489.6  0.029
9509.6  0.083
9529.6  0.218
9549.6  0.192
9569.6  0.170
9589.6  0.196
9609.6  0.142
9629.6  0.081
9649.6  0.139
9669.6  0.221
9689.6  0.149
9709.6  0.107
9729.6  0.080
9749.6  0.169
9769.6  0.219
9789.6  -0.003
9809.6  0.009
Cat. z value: 0.77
